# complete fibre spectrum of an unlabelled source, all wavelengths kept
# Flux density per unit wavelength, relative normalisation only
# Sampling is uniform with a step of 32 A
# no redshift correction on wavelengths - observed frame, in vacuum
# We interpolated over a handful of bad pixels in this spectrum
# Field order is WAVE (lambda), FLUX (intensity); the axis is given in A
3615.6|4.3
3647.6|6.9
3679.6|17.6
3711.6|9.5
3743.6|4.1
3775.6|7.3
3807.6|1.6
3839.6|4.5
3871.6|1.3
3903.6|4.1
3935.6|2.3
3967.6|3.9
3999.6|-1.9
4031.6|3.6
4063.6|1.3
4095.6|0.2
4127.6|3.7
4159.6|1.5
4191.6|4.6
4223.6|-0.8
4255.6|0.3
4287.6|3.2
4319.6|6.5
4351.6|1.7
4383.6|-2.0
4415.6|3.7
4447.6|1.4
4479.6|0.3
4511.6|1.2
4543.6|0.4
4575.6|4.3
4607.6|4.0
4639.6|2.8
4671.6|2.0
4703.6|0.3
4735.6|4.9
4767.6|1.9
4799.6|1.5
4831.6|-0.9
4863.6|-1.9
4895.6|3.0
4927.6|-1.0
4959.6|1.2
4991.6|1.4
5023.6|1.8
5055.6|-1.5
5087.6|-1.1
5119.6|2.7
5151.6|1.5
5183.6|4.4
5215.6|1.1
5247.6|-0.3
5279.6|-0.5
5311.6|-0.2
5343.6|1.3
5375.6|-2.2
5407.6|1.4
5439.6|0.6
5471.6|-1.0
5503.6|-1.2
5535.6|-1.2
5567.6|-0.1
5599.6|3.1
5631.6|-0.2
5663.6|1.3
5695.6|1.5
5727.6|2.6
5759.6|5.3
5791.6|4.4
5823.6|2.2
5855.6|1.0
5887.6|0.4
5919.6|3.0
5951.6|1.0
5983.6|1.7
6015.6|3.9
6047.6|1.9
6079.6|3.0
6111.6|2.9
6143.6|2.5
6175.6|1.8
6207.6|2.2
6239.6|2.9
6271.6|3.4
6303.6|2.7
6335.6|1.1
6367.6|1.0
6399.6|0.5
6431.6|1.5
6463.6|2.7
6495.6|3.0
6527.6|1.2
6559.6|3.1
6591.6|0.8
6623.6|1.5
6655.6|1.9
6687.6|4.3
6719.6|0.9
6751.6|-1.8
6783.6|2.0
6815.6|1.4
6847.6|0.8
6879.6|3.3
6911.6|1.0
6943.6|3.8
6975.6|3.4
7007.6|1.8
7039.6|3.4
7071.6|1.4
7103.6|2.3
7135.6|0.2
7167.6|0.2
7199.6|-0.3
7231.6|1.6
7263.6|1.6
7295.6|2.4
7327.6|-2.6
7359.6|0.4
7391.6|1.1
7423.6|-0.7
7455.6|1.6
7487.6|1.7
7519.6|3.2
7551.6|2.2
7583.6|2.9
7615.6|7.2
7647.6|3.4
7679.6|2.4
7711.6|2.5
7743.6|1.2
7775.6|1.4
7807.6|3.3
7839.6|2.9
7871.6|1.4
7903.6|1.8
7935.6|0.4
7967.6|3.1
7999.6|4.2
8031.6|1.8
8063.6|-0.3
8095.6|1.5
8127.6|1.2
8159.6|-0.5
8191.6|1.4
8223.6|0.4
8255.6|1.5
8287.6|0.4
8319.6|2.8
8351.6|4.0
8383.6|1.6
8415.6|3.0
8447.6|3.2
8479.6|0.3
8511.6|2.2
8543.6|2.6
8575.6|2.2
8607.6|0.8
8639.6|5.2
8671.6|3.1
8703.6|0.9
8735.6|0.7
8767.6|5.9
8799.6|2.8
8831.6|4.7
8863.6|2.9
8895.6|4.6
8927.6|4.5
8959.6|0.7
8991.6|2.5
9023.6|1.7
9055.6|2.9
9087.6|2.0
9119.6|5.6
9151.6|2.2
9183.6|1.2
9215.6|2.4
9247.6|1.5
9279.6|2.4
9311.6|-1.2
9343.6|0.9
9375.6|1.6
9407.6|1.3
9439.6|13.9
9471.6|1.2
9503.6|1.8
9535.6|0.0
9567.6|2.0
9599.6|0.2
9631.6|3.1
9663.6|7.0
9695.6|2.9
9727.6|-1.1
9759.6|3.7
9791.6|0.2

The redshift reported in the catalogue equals 0.391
